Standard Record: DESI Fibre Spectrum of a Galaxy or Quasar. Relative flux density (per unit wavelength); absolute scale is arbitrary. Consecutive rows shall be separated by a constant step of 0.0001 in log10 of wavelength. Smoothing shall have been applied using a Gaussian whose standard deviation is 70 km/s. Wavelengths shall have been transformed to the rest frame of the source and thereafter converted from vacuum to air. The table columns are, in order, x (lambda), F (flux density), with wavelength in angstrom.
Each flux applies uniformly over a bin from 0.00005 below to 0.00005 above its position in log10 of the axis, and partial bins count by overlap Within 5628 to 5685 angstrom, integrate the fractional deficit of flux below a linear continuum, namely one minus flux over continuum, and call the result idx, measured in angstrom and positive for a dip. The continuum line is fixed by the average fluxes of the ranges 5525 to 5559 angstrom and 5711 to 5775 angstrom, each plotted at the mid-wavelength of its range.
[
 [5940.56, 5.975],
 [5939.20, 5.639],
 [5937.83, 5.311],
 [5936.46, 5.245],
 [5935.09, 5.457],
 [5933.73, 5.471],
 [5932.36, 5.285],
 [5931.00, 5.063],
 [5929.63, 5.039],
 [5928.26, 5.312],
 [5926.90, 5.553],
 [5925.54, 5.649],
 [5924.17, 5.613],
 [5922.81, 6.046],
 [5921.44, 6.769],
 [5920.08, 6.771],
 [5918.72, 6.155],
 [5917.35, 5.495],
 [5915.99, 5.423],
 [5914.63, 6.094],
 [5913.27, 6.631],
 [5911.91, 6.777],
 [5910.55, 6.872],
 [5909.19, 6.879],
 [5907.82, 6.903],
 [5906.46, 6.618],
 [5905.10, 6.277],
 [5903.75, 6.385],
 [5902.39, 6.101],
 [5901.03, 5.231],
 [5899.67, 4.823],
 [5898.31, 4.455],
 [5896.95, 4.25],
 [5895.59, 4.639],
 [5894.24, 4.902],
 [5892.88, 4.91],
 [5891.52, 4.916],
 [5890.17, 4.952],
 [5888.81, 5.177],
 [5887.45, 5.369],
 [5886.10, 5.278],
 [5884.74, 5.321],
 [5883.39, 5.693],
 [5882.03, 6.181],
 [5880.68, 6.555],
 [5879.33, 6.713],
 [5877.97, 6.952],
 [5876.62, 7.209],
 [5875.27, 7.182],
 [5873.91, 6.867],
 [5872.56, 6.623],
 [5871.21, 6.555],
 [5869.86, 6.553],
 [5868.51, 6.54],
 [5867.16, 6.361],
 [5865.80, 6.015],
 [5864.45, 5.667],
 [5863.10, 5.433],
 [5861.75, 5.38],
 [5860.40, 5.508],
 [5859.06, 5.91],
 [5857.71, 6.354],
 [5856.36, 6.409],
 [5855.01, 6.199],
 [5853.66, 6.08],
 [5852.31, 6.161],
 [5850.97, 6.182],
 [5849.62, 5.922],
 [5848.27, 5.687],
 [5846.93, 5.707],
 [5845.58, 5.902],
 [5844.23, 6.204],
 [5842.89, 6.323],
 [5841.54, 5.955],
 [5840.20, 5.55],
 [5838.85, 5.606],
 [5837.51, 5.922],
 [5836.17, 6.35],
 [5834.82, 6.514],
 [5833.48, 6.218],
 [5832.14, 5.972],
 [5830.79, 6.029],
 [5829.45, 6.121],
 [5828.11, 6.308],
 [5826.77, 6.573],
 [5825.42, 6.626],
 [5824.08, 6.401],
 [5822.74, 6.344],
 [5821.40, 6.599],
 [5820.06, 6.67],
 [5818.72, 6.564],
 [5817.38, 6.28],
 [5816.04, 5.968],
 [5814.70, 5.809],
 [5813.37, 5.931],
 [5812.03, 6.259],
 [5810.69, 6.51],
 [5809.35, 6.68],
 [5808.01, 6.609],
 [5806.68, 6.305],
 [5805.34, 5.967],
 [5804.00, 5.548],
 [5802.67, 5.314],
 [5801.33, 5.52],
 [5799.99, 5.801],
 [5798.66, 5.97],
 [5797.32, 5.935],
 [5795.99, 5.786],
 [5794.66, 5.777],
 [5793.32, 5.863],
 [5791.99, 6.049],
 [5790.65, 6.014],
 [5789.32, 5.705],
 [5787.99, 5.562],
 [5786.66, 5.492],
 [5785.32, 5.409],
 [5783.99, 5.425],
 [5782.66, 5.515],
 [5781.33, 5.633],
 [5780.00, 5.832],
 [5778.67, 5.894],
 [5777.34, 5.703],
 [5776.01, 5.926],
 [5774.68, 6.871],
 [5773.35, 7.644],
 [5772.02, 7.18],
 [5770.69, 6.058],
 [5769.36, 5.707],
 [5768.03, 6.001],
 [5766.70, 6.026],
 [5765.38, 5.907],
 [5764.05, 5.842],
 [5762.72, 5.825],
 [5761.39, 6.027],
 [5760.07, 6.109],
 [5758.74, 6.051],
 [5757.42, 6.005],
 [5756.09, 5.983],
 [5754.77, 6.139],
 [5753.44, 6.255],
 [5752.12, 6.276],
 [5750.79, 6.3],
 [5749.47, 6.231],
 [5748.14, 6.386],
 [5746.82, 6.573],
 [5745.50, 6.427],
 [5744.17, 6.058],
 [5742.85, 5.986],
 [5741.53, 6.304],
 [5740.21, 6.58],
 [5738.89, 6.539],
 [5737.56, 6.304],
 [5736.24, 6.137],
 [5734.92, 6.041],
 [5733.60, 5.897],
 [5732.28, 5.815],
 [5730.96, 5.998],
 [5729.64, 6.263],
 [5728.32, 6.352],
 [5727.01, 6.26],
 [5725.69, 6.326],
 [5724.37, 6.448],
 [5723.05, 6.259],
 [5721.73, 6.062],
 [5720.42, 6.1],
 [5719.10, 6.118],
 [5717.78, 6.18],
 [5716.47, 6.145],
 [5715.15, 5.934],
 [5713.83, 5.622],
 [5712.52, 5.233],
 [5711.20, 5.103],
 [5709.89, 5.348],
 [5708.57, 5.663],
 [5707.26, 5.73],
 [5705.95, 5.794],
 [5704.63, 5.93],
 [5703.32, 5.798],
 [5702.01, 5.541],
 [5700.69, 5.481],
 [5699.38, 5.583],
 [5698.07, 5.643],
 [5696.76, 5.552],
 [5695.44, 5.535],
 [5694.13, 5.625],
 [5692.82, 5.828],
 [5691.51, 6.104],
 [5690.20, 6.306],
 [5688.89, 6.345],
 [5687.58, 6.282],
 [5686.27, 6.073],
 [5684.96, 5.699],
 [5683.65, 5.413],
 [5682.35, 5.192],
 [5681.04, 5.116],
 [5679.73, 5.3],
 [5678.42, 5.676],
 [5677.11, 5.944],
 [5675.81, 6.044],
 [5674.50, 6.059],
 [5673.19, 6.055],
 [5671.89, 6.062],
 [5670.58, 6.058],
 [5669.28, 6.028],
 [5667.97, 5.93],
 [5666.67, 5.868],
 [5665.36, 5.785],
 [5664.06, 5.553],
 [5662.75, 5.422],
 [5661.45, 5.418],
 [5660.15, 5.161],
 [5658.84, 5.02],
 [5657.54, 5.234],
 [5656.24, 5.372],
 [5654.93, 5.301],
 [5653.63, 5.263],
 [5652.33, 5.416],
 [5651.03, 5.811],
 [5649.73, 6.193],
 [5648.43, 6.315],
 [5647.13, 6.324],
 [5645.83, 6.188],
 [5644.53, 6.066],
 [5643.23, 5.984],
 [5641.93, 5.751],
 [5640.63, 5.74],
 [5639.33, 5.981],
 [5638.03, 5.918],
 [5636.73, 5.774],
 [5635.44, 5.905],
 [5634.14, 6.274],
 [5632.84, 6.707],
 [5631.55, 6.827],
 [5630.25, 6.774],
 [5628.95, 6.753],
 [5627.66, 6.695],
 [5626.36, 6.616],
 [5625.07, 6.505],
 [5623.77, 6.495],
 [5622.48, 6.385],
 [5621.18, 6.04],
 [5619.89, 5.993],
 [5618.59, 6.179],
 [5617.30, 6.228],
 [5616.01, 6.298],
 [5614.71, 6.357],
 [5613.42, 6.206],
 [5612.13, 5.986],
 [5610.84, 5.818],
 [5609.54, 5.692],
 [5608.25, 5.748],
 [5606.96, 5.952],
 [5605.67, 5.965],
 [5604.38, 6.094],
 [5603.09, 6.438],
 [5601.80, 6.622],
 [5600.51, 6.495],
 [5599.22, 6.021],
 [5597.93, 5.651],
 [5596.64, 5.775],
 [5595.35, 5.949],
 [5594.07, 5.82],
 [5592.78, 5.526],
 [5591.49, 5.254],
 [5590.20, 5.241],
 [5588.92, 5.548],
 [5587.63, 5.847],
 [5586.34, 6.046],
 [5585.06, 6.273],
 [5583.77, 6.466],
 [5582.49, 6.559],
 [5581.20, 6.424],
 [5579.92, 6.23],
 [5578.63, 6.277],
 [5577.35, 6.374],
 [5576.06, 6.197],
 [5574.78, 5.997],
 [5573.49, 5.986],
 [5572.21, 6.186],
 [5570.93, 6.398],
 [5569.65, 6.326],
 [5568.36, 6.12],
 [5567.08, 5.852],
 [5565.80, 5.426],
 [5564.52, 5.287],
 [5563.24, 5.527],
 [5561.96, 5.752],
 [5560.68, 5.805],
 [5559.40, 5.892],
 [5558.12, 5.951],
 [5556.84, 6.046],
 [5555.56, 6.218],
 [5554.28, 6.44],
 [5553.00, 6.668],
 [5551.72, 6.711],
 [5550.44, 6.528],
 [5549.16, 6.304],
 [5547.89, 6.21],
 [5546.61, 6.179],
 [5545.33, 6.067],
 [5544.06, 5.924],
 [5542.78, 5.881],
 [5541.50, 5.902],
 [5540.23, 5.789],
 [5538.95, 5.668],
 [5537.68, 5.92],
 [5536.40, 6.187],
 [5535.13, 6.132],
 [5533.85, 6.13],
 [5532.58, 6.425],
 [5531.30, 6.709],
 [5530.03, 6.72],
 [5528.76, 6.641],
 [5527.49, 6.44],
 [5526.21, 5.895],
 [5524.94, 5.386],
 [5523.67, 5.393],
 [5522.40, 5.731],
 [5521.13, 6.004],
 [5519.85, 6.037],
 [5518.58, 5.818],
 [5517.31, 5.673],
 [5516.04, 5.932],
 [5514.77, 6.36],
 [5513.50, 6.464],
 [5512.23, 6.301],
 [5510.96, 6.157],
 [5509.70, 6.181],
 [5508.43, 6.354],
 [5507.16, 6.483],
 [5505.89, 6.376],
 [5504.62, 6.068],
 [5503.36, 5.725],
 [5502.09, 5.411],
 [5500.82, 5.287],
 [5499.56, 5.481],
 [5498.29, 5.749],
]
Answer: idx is 3.2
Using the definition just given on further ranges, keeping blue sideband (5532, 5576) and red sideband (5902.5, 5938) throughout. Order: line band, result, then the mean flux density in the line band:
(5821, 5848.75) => -0.7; 6.14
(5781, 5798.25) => 0.8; 5.71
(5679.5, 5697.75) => 0.8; 5.75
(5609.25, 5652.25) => -1.1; 6.2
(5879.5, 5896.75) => 1.9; 5.34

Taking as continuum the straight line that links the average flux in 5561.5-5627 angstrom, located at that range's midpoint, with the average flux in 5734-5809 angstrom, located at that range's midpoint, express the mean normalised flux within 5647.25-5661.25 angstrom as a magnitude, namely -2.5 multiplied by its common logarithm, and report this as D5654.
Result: 0.096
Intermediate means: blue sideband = 6.05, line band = 5.54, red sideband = 6.04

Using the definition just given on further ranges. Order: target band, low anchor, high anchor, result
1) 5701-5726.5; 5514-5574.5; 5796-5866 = 0.04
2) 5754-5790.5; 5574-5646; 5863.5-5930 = 0.01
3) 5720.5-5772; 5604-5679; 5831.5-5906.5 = -0.04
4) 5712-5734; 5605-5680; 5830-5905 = -0.02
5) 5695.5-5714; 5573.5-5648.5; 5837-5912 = 0.09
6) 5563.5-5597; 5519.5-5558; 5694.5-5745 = 0.02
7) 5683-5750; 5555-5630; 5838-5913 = 0.01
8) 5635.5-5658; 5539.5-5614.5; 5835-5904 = 0.03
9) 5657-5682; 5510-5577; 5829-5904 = 0.06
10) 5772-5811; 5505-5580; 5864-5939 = 0.00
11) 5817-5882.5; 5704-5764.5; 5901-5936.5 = -0.04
